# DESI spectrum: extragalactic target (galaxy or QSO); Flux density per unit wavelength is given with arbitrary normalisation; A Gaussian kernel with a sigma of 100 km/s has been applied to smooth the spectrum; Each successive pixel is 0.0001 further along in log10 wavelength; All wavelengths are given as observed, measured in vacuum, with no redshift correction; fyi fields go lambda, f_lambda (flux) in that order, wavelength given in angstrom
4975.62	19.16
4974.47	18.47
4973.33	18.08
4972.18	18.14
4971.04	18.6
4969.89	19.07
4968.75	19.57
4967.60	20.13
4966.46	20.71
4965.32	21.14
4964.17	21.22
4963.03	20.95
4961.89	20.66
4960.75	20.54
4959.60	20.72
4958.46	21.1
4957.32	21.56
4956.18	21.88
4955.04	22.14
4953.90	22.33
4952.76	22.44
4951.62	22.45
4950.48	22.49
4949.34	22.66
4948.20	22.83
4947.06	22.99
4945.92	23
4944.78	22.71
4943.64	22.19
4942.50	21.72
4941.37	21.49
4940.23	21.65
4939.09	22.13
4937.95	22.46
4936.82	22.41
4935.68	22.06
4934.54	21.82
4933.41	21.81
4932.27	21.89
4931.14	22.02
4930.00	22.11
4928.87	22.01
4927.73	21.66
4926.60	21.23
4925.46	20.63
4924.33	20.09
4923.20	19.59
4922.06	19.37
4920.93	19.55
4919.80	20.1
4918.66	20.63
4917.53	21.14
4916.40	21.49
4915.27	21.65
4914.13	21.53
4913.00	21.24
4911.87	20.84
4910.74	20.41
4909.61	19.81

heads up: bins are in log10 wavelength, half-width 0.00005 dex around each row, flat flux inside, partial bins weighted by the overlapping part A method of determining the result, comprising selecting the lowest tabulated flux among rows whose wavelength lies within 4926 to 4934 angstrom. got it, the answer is 21.23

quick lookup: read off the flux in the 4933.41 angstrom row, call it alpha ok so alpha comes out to 21.81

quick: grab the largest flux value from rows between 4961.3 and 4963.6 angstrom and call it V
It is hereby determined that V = 20.95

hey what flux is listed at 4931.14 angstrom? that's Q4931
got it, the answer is 22.02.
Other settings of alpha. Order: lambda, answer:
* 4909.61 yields 19.81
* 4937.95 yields 22.46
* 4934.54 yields 21.82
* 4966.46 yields 20.71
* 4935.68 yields 22.06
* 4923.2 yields 19.59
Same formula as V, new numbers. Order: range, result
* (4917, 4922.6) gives 21.14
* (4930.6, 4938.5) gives 22.46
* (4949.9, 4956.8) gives 22.49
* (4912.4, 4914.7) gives 21.53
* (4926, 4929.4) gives 22.01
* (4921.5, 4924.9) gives 20.09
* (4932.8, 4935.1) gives 21.82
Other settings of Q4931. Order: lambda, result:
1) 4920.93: 19.55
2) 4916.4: 21.49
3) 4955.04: 22.14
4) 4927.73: 21.66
